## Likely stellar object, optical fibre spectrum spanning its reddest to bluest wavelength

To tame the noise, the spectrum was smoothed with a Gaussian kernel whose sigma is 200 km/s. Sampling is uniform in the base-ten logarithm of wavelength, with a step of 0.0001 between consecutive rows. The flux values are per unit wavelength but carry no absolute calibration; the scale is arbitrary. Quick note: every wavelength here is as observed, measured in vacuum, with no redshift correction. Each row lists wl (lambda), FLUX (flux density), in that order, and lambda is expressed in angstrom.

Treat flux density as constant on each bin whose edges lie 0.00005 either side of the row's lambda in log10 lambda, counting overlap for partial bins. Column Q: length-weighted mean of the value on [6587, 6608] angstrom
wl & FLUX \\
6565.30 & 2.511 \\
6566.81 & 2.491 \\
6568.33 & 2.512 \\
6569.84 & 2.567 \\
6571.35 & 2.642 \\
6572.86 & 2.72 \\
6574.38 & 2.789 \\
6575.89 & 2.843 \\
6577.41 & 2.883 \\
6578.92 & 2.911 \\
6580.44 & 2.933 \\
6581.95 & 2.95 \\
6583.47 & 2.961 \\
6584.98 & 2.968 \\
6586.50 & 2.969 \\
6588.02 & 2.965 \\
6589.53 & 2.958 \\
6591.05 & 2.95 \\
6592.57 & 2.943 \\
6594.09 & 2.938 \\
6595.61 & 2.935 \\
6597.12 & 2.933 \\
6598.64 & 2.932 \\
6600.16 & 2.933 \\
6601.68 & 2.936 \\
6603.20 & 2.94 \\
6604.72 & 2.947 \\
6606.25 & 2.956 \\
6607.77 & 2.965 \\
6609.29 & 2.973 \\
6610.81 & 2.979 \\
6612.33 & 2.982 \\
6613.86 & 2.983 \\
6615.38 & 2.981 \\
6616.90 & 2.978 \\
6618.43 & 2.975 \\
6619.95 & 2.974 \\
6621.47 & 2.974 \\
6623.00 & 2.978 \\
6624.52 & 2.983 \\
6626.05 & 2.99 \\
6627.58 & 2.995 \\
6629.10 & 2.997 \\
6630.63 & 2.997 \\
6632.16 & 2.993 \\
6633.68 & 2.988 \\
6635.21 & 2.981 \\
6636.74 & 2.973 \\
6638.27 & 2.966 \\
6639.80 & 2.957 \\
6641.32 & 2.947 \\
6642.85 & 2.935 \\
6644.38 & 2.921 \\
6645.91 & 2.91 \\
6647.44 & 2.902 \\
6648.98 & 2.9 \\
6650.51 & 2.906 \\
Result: 2.94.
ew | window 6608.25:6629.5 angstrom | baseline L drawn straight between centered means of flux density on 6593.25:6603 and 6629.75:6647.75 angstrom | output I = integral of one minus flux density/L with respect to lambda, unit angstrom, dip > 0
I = -0.24 angstrom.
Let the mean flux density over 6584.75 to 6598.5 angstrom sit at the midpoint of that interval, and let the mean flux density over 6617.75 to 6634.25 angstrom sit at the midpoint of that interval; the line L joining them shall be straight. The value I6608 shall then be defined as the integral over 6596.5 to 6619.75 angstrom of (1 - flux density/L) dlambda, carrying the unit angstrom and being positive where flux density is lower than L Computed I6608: 0.1 angstrom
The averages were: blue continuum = 2.95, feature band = 2.96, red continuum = 2.99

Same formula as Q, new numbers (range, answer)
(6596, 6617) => 2.96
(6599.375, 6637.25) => 2.97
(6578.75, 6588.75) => 2.95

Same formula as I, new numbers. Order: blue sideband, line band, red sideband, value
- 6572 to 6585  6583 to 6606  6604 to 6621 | -0.2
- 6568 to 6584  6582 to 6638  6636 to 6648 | -1.9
